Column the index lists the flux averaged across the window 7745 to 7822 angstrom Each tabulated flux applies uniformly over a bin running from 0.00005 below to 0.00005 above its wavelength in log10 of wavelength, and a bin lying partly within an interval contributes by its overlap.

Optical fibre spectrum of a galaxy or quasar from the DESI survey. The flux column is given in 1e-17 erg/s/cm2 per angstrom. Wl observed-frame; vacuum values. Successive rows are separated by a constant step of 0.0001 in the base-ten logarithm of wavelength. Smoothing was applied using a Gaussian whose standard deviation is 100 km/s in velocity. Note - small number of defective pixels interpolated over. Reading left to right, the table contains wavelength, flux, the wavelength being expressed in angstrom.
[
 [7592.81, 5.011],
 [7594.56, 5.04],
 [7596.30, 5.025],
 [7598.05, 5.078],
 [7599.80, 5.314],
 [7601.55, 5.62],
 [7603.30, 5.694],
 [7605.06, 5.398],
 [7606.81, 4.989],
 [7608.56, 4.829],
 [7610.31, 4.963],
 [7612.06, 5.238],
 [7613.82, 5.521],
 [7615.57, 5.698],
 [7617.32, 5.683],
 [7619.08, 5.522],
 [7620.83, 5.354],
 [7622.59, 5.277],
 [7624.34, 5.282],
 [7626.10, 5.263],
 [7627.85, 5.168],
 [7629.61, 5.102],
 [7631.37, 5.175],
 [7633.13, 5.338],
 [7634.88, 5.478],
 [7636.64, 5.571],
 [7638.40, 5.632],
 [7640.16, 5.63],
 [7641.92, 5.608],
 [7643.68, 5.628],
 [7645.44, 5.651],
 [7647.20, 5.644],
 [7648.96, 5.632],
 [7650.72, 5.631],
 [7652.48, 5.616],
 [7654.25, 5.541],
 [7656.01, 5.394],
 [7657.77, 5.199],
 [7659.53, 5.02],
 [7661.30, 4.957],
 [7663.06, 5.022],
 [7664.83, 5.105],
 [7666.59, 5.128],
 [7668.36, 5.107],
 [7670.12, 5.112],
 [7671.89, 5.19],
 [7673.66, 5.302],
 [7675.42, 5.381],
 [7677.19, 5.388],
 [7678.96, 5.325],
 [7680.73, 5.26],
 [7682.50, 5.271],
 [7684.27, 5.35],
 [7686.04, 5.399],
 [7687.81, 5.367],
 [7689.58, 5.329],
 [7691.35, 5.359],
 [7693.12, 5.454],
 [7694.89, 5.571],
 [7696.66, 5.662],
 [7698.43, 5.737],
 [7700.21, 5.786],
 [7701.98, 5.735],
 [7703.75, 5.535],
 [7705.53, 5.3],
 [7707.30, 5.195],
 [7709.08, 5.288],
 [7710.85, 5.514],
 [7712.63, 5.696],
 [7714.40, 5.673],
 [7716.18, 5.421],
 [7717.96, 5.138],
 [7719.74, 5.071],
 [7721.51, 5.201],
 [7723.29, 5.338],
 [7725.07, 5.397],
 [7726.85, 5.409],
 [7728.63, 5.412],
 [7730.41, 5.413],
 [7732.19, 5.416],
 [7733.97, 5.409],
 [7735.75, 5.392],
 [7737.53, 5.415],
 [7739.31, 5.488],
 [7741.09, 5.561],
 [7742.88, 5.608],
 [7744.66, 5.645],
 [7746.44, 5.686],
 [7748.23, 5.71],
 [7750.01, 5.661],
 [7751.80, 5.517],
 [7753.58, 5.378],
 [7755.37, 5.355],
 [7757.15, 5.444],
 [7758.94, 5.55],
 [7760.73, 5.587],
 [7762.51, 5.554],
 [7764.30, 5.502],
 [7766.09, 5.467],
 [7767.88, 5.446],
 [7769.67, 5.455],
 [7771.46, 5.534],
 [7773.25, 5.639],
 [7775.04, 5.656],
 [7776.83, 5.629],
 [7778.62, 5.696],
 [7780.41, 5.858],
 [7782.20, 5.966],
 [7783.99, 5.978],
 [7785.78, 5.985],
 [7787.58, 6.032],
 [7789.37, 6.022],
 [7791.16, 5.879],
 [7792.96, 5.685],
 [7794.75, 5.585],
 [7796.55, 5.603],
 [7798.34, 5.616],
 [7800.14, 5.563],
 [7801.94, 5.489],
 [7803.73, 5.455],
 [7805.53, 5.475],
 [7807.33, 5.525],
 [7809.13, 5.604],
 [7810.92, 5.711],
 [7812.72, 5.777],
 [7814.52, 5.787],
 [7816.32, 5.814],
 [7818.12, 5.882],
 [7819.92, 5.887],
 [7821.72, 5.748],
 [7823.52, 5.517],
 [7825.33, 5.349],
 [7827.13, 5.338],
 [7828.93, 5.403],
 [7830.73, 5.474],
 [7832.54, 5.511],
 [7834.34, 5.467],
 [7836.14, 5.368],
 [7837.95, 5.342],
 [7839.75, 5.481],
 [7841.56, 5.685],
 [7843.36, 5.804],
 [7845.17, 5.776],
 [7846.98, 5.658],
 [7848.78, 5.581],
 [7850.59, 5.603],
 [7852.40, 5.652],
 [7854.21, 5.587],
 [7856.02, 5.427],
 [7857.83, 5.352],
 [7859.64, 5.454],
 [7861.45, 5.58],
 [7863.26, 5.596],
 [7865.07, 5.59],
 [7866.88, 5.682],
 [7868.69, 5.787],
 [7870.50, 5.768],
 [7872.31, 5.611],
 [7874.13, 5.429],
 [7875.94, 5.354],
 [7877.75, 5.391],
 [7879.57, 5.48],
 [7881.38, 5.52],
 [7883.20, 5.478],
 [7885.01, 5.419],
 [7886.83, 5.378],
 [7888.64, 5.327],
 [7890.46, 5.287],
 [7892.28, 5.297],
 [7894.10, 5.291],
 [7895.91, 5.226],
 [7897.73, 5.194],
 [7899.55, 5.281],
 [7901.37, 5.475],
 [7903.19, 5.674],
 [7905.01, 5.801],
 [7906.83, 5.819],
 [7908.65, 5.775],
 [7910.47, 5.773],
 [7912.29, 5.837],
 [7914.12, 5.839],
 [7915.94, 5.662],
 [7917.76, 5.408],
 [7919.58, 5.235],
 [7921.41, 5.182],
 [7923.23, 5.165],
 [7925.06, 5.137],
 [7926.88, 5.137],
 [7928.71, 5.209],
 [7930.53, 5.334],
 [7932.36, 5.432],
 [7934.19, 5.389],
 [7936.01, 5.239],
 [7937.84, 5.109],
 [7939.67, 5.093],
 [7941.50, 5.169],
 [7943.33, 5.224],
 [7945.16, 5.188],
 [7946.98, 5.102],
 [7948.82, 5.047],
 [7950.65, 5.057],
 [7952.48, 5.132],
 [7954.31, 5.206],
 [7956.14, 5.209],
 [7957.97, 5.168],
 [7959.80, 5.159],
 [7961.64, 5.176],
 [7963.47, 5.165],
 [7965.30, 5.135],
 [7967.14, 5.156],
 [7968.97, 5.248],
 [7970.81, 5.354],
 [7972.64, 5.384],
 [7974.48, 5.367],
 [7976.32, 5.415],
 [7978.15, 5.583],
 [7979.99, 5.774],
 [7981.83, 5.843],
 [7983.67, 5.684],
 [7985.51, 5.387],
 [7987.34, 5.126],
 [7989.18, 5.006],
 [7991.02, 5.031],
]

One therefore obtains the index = 5.66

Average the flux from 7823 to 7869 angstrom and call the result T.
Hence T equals 5.54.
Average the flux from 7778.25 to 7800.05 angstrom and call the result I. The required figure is 5.82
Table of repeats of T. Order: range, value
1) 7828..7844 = 5.5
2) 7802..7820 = 5.68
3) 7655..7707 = 5.34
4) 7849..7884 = 5.54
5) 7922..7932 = 5.21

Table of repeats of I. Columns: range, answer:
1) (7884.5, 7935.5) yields 5.43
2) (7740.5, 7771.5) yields 5.53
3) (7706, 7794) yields 5.55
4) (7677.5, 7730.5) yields 5.42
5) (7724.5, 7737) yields 5.41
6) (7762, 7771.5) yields 5.48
